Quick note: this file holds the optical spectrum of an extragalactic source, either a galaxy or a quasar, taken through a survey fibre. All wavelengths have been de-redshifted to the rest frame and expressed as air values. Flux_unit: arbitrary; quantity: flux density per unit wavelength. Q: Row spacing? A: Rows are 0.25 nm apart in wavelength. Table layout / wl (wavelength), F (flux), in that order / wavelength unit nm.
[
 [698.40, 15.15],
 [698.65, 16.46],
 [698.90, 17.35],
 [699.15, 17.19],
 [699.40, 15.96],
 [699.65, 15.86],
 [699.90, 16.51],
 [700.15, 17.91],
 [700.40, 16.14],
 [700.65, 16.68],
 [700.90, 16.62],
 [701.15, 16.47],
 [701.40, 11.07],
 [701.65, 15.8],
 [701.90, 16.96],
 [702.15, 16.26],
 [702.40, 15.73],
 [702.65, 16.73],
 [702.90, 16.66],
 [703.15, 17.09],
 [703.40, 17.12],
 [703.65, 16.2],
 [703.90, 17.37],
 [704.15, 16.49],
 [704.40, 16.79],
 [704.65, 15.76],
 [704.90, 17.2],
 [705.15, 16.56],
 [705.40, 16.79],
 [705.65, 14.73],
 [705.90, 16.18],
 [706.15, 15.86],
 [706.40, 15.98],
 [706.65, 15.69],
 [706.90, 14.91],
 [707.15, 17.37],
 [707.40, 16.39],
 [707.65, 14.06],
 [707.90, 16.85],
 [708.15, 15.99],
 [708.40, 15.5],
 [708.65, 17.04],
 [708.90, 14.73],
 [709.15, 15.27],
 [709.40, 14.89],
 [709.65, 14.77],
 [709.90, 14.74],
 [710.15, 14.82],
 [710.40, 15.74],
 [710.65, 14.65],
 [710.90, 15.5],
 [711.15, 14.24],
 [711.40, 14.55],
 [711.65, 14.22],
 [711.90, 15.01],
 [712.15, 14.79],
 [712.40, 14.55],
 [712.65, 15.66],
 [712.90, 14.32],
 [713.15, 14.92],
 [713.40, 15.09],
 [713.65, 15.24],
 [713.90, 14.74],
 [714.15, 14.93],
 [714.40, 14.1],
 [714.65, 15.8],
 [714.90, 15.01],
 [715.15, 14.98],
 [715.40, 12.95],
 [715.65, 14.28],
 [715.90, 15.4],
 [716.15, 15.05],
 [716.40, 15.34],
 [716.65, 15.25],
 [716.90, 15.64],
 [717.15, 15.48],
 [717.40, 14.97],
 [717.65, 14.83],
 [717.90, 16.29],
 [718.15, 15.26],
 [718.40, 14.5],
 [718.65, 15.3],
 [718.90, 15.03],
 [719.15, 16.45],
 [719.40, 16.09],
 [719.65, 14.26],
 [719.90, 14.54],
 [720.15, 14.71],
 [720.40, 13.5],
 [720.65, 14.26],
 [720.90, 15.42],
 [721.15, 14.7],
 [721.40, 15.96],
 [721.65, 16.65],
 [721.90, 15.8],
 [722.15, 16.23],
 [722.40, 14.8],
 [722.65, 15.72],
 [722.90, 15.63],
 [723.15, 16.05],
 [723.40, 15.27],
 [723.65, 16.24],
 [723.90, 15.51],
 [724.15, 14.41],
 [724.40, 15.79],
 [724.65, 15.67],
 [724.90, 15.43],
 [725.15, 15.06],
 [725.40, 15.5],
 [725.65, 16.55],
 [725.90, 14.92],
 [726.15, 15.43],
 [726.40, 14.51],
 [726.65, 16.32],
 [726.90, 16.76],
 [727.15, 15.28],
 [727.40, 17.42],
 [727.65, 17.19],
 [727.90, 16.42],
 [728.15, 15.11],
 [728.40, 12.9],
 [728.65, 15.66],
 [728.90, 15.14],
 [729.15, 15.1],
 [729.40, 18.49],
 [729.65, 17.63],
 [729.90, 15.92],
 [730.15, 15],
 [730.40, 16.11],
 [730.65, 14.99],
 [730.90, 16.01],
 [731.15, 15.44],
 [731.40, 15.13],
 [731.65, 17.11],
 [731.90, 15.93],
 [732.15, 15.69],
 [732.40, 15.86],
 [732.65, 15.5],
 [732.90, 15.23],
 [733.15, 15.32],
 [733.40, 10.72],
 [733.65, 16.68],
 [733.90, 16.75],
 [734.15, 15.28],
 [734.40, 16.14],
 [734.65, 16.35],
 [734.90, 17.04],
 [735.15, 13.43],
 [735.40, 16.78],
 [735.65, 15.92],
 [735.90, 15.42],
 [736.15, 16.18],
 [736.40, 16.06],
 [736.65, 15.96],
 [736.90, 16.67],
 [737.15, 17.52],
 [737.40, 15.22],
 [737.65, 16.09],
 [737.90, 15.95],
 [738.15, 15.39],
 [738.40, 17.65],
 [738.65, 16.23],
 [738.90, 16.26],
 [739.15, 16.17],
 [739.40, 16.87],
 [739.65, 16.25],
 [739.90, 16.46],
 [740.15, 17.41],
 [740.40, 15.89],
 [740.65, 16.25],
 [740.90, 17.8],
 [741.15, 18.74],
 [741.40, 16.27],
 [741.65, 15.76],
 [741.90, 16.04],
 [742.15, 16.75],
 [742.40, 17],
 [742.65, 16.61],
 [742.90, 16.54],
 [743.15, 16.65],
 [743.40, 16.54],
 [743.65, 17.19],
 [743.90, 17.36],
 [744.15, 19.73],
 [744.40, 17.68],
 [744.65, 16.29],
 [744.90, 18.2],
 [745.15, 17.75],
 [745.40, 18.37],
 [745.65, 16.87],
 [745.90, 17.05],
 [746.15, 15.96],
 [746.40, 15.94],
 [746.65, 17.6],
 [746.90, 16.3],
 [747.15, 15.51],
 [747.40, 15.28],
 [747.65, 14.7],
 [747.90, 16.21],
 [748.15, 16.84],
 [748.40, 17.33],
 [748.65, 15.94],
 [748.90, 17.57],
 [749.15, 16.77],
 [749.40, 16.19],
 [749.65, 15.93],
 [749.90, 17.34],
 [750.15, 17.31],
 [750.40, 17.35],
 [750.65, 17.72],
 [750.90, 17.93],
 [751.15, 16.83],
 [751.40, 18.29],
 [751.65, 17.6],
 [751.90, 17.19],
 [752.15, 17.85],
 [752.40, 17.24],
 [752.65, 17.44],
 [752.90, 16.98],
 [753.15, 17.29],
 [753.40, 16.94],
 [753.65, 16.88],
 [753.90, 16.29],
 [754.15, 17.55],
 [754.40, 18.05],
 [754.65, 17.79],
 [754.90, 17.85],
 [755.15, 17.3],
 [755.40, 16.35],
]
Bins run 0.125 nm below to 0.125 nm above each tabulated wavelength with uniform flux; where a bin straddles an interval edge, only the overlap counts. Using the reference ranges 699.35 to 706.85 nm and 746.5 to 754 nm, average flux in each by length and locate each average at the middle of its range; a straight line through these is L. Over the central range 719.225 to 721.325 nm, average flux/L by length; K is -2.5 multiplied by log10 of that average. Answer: 0.12 mag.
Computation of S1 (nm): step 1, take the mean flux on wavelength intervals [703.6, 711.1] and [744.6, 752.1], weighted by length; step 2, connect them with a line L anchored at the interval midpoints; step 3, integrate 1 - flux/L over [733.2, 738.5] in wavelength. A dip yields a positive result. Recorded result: 0.23 nm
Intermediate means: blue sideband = 15.8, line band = 15.9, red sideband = 16.9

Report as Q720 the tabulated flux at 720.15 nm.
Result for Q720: 14.71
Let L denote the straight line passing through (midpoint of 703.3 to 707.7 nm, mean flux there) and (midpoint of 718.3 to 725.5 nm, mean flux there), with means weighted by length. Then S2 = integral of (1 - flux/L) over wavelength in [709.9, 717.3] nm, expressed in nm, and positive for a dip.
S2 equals 0.411 nm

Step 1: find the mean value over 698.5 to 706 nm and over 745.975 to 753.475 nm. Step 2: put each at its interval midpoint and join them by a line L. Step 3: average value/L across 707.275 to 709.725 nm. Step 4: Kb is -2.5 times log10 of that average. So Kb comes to 0.06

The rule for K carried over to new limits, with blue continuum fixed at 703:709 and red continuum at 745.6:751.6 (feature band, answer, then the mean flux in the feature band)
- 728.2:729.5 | 0.07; 15.4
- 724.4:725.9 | 0.06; 15.6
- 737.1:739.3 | 0.02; 16.2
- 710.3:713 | 0.10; 14.8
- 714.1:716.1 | 0.11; 14.7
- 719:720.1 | 0.07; 15.3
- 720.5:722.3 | 0.06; 15.5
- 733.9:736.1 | 0.05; 15.9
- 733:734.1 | 0.11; 14.9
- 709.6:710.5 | 0.09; 15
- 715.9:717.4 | 0.07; 15.3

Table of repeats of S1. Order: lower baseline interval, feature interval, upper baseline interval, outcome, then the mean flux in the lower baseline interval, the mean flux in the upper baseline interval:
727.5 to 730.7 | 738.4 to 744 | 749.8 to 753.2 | 0.01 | 15.9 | 17.5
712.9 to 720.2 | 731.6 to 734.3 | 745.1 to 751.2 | 0.08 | 15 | 16.7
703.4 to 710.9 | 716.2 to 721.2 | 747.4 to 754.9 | 0.33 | 15.9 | 17.1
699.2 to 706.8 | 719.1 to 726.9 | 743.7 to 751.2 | 0.54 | 16.2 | 16.9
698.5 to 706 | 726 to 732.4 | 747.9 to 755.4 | 0.36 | 16.4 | 17.2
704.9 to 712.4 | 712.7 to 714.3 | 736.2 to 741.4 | 0.07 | 15.5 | 16.5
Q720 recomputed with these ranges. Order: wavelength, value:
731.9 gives 15.93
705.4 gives 16.79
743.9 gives 17.36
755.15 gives 17.3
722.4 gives 14.8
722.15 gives 16.23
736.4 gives 16.06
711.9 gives 15.01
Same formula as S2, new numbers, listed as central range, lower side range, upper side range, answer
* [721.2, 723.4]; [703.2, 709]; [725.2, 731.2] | 0.02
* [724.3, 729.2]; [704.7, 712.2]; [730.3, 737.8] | 0.02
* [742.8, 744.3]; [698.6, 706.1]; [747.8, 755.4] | -0.03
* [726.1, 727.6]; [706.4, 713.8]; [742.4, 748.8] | -0.01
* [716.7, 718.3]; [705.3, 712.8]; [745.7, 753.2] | 0.03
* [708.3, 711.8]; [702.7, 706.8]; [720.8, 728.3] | 0.25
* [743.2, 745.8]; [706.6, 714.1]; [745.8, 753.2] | -0.15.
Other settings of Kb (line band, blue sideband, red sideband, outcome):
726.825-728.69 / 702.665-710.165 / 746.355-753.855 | 0.041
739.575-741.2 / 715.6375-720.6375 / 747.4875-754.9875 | -0.030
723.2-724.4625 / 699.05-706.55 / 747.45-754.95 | 0.079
